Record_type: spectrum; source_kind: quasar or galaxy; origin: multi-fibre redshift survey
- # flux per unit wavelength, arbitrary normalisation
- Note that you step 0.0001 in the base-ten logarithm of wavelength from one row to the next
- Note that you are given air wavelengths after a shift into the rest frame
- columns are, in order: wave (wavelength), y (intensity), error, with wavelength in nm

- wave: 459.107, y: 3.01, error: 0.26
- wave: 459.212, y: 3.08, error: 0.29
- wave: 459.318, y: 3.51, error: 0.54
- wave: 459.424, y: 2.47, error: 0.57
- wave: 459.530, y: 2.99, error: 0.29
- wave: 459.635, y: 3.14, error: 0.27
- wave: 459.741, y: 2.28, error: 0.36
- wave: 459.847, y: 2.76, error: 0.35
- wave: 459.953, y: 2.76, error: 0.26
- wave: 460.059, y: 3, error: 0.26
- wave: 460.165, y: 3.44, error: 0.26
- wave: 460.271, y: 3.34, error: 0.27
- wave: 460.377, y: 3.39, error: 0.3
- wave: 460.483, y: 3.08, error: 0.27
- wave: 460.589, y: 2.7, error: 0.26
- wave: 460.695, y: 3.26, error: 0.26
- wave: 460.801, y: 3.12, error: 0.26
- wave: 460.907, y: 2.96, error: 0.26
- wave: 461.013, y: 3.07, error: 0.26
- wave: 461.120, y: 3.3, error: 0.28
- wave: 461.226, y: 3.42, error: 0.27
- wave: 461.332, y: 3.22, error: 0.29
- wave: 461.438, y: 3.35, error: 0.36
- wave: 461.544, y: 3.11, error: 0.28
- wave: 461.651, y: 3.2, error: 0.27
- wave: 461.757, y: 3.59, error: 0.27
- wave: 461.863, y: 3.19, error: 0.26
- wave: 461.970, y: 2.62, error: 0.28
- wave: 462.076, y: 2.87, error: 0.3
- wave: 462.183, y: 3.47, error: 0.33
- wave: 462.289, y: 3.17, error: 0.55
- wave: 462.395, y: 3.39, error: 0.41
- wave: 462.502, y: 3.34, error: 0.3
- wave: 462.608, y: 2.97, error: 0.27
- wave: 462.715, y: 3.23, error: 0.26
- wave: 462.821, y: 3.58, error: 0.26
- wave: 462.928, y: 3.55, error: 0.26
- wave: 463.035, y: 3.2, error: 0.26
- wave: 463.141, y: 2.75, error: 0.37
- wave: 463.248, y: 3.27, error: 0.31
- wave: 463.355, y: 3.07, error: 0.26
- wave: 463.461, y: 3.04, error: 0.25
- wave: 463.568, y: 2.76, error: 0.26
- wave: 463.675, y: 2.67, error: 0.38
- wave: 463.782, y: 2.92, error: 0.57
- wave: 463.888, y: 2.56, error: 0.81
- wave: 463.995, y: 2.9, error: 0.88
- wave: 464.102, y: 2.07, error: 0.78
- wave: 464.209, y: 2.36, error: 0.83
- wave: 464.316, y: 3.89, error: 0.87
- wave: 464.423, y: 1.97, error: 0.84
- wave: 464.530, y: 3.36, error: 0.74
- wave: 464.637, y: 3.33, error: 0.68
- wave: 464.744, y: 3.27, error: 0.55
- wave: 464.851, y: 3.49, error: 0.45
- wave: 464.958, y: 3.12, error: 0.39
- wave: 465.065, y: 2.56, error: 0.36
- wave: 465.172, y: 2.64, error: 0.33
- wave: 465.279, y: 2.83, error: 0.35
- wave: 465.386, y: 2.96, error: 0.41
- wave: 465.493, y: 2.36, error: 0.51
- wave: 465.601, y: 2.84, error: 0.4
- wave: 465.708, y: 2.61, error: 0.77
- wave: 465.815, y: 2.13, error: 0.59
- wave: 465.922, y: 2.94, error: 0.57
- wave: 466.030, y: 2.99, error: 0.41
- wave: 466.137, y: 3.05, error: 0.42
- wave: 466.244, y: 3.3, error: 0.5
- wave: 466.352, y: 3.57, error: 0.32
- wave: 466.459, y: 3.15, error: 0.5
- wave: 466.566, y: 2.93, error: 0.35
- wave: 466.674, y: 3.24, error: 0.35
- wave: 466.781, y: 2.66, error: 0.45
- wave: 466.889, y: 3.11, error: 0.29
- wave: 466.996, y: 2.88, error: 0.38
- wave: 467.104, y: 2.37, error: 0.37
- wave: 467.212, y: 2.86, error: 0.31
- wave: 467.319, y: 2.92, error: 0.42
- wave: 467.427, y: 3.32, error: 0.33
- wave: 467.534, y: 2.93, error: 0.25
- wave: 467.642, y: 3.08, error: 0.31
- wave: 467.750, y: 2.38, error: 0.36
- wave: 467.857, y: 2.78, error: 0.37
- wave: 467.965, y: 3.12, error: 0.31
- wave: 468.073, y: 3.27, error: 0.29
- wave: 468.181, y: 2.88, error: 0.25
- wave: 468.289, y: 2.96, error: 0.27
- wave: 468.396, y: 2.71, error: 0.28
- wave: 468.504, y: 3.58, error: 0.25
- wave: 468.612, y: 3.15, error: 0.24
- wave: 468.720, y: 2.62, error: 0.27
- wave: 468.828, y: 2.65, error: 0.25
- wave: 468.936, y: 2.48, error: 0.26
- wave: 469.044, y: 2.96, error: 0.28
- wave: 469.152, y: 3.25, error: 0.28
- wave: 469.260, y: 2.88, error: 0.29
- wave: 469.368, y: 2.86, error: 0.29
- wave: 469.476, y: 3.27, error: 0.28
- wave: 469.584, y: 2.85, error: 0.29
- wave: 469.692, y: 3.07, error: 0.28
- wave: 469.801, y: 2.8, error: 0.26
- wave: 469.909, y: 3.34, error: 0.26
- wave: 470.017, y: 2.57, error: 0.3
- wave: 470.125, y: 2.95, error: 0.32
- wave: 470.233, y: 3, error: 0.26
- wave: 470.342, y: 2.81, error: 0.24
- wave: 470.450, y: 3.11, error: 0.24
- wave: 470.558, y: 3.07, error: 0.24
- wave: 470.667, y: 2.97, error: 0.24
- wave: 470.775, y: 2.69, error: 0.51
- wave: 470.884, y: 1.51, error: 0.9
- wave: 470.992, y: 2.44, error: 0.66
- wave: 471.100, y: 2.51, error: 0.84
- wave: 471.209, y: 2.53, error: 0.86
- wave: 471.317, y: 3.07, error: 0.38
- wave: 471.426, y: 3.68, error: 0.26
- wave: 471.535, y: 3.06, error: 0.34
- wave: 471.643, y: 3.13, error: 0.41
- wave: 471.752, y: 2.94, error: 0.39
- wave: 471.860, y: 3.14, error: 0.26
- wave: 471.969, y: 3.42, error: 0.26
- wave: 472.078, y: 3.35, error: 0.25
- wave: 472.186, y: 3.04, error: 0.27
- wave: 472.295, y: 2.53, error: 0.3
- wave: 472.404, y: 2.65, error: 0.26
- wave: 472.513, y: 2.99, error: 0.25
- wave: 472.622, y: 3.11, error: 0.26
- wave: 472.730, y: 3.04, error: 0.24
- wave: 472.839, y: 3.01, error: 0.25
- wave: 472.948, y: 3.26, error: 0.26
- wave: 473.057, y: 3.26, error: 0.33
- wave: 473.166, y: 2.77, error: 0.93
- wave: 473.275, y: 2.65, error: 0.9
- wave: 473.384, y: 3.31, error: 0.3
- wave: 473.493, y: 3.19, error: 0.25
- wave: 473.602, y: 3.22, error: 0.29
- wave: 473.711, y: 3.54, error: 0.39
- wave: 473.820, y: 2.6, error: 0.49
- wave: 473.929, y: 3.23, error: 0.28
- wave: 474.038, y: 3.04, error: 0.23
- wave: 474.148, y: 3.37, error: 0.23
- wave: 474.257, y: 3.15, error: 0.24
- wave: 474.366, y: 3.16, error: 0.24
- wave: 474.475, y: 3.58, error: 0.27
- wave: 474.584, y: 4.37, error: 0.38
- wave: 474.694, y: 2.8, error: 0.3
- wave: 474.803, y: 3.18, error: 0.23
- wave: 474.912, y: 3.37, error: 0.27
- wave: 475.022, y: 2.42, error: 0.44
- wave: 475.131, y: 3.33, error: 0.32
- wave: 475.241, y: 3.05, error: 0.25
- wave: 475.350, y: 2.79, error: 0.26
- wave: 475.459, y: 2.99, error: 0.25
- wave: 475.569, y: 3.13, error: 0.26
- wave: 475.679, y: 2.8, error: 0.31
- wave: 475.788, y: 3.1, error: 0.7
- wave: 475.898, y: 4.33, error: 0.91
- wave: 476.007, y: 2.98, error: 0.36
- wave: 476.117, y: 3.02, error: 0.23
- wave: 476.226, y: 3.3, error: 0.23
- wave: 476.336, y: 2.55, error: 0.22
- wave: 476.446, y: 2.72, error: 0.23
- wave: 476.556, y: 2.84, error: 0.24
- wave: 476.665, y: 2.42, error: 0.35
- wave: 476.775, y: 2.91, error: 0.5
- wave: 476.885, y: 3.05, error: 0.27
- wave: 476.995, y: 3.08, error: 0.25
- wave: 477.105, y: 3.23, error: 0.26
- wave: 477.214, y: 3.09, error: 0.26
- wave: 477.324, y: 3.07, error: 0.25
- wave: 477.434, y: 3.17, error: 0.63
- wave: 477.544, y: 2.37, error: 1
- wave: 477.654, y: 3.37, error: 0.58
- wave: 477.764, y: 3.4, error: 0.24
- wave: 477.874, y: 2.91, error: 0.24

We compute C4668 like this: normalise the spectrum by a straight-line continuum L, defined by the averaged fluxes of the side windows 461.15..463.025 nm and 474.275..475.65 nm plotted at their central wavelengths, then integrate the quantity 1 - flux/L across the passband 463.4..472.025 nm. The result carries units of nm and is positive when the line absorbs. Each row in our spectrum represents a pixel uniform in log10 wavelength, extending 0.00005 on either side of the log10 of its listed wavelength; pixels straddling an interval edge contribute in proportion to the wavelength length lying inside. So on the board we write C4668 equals 0.83 nm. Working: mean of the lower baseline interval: 3.25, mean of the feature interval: 2.91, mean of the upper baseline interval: 3.17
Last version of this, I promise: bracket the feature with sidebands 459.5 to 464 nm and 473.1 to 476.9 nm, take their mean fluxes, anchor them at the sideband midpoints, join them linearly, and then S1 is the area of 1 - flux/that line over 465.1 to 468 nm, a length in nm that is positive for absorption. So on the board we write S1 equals 0.20 nm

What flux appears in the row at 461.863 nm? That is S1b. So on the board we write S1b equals 3.19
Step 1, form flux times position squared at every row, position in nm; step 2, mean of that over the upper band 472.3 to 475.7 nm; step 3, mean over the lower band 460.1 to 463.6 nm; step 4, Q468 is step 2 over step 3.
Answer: 1.0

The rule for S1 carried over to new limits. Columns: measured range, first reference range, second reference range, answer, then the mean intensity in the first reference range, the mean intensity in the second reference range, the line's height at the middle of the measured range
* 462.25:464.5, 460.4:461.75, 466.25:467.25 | 0.08 nm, 3.17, 2.99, 3.1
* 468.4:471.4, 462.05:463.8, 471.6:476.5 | 0.25 nm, 3.14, 3.11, 3.12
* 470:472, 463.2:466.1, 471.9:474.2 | 0.10 nm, 2.85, 3.07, 3.02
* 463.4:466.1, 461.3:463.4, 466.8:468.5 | 0.22 nm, 3.21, 2.92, 3.08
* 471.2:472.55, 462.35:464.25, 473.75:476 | 0.03 nm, 2.98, 3.19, 3.13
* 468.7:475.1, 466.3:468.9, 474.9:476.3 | 0.08 nm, 2.96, 3.11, 3.04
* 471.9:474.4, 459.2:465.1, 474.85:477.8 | -0.04 nm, 3.06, 3.03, 3.04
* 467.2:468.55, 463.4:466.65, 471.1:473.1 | -0.01 nm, 2.89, 3.05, 2.95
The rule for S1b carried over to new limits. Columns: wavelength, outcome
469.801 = 2.8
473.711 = 3.54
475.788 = 3.1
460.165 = 3.44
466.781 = 2.66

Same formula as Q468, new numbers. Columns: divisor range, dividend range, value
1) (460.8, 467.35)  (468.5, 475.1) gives 1.03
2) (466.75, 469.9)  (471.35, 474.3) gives 1.08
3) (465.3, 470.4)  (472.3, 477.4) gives 1.09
